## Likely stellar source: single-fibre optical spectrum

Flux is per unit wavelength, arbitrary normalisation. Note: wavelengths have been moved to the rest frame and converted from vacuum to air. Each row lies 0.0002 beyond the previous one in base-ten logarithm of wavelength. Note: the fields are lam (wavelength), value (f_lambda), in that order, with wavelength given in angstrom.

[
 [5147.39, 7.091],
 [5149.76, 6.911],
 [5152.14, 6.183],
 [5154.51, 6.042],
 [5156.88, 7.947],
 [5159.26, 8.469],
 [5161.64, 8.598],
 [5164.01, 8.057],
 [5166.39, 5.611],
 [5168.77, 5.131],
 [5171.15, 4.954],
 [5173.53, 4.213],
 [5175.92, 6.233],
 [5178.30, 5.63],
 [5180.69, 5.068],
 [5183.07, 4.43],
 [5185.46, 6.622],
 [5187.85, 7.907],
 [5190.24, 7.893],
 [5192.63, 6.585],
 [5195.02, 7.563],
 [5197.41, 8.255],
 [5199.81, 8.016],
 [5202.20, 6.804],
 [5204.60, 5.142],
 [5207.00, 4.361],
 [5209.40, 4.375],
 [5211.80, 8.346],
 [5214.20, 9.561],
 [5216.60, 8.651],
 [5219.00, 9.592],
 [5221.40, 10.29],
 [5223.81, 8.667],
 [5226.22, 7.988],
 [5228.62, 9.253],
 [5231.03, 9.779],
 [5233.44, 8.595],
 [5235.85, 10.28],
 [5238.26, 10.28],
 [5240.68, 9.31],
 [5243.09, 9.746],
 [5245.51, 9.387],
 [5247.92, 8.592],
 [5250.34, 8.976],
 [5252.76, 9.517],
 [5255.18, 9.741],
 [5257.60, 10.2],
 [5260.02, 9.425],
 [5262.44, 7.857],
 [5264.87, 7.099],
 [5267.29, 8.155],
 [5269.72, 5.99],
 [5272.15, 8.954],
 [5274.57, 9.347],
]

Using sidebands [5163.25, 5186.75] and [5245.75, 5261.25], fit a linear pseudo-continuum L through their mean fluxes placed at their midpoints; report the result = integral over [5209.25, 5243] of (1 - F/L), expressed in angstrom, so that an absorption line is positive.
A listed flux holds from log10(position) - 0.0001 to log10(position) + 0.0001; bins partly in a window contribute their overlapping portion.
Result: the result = -4.3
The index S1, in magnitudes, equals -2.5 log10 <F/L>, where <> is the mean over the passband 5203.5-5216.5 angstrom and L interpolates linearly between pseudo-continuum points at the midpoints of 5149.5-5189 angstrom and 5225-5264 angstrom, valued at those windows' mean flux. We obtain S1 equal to 0.21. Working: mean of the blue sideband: 6.34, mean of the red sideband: 9.29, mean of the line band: 6.56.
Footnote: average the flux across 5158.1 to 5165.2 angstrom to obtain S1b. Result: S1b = 8.38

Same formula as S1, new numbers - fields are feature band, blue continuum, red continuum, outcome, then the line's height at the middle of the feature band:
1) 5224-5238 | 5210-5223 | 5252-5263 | -0.004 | 9.18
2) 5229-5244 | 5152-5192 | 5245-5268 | -0.161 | 8.31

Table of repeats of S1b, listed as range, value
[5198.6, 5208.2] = 6.08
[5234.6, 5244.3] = 9.89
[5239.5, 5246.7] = 9.48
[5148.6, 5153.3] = 6.54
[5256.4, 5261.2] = 9.82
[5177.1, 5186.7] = 5.45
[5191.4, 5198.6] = 7.47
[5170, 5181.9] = 5.22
